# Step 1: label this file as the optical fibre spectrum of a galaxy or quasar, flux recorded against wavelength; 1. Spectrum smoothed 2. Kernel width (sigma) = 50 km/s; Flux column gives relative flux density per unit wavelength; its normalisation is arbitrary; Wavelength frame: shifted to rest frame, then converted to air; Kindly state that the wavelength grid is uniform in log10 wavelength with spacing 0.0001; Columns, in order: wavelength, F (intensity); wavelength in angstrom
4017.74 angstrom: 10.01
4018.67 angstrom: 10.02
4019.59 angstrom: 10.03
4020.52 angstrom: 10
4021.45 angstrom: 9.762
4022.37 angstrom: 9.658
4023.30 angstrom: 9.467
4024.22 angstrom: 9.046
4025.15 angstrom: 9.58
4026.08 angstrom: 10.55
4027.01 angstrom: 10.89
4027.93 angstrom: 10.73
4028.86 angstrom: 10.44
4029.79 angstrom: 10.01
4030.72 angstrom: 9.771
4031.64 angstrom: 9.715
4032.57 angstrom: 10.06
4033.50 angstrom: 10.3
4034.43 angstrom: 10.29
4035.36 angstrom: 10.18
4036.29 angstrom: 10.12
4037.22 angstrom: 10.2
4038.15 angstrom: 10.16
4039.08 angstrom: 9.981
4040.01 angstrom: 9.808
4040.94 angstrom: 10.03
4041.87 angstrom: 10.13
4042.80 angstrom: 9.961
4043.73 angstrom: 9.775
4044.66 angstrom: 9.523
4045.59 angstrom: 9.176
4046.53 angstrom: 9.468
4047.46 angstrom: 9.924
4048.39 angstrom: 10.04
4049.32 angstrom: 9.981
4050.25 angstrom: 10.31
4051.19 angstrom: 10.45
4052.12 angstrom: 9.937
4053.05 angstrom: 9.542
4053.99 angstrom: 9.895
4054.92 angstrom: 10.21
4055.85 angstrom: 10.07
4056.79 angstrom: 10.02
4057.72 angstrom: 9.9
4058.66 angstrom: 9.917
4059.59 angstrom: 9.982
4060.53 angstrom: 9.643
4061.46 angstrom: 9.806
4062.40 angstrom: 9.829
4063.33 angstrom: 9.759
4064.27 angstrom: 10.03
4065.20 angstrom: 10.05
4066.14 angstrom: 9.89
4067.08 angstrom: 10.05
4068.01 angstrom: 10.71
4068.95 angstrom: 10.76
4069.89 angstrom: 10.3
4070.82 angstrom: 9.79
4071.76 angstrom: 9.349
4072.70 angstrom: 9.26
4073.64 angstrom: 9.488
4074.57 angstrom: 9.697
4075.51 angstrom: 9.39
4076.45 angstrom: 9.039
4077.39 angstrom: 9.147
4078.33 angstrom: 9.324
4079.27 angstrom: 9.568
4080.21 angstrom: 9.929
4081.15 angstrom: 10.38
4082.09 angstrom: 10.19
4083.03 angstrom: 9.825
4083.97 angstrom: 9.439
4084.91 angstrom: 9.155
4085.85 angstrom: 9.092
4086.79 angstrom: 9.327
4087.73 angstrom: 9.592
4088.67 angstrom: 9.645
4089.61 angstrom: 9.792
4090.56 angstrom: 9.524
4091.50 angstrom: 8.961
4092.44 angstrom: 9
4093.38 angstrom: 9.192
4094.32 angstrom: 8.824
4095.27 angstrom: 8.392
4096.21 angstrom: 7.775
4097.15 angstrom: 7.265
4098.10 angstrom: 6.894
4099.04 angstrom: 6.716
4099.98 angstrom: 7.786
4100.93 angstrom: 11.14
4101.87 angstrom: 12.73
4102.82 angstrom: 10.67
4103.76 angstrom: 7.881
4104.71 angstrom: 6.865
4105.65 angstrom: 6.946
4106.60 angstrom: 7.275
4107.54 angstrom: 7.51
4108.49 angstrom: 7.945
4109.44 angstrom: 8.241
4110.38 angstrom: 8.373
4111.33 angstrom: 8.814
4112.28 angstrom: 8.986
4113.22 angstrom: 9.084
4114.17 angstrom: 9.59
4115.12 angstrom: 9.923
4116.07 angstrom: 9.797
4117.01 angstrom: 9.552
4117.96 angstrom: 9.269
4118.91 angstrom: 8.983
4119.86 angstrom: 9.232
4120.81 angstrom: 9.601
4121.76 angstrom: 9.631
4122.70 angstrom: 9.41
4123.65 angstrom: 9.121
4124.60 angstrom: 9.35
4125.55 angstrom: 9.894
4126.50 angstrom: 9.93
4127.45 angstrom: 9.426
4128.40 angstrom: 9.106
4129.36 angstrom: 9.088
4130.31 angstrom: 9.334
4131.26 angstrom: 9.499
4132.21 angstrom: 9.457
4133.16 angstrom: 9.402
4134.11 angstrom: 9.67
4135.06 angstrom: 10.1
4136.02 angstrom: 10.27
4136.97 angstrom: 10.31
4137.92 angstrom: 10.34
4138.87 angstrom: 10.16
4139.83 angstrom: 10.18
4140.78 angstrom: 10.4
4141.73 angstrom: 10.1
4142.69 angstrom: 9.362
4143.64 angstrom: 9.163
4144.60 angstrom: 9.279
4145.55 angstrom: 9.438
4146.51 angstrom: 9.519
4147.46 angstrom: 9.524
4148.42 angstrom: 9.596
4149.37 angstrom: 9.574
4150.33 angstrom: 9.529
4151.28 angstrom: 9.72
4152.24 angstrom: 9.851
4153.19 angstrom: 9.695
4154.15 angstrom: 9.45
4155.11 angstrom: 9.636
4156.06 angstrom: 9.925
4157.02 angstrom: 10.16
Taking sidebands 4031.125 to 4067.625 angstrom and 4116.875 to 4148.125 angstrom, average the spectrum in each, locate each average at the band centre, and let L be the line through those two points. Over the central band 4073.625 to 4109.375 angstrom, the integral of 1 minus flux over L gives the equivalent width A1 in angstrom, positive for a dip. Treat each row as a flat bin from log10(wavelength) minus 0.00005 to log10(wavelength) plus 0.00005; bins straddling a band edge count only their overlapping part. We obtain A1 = 3.0 angstrom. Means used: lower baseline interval 9.95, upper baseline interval 9.61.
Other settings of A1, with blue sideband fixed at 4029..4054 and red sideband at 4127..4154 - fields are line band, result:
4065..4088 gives 0.36 angstrom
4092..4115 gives 2.98 angstrom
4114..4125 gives 0.32 angstrom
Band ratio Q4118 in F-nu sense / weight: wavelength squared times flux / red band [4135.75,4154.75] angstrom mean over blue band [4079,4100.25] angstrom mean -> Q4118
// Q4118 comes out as 1.12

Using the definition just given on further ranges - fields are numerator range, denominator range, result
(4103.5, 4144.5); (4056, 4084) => 0.97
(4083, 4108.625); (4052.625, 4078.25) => 0.90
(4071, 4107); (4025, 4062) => 0.93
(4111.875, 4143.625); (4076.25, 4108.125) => 1.09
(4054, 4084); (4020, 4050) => 1.00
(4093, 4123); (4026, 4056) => 0.90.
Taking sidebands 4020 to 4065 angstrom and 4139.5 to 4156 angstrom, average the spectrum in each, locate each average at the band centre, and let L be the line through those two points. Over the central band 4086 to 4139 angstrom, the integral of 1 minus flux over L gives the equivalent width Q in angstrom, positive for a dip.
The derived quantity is 3.5 angstrom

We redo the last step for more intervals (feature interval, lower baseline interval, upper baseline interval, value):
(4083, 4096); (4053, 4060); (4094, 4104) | -0.28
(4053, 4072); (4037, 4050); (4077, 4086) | -0.48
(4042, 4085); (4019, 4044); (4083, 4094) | -0.80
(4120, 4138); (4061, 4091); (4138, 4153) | 0.20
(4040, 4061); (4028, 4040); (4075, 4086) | 0.01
